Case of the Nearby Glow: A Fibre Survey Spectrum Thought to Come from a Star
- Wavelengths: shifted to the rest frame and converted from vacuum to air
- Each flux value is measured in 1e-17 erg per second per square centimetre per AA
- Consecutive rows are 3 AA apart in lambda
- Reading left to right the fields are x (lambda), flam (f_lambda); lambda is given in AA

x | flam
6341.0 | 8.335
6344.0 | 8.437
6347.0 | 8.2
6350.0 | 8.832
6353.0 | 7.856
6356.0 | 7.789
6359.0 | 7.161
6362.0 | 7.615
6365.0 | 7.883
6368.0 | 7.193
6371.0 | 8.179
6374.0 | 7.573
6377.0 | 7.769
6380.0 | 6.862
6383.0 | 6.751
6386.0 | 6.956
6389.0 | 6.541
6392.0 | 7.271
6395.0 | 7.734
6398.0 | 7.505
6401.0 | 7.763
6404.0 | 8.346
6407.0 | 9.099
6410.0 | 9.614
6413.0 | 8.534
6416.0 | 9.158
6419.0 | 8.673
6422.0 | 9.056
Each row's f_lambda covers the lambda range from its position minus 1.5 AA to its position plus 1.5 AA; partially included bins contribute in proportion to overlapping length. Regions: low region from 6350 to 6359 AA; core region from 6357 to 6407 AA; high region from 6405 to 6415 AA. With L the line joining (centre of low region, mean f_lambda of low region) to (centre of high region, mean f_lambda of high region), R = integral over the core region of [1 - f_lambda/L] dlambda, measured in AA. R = 5.66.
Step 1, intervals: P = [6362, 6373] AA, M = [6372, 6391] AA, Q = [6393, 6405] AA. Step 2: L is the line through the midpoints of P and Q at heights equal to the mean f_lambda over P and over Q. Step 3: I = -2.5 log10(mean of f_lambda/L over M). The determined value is 0.09 mag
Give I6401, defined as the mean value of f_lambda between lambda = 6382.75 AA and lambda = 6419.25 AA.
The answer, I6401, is 8.02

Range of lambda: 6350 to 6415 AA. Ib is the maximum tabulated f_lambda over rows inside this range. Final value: 9.614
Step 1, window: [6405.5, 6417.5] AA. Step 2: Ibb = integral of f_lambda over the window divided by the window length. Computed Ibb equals 9.1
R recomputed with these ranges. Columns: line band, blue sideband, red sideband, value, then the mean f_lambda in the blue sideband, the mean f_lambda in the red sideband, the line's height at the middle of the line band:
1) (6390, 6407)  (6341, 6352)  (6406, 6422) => 2.06 AA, 8.44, 9.02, 8.88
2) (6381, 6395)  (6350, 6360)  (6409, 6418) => 2.53 AA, 7.81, 9.05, 8.51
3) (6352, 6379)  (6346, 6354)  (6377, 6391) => 0.05 AA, 8.33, 6.9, 7.68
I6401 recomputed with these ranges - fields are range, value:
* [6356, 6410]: 7.61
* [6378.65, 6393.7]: 6.89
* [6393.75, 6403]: 7.7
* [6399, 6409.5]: 8.48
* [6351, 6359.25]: 7.74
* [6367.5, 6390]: 7.24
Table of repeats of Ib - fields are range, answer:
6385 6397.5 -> 7.734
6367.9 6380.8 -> 8.179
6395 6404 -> 8.346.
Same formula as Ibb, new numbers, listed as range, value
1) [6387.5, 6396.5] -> 7.18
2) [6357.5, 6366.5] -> 7.55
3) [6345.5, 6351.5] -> 8.52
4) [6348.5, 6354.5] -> 8.34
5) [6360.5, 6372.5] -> 7.72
